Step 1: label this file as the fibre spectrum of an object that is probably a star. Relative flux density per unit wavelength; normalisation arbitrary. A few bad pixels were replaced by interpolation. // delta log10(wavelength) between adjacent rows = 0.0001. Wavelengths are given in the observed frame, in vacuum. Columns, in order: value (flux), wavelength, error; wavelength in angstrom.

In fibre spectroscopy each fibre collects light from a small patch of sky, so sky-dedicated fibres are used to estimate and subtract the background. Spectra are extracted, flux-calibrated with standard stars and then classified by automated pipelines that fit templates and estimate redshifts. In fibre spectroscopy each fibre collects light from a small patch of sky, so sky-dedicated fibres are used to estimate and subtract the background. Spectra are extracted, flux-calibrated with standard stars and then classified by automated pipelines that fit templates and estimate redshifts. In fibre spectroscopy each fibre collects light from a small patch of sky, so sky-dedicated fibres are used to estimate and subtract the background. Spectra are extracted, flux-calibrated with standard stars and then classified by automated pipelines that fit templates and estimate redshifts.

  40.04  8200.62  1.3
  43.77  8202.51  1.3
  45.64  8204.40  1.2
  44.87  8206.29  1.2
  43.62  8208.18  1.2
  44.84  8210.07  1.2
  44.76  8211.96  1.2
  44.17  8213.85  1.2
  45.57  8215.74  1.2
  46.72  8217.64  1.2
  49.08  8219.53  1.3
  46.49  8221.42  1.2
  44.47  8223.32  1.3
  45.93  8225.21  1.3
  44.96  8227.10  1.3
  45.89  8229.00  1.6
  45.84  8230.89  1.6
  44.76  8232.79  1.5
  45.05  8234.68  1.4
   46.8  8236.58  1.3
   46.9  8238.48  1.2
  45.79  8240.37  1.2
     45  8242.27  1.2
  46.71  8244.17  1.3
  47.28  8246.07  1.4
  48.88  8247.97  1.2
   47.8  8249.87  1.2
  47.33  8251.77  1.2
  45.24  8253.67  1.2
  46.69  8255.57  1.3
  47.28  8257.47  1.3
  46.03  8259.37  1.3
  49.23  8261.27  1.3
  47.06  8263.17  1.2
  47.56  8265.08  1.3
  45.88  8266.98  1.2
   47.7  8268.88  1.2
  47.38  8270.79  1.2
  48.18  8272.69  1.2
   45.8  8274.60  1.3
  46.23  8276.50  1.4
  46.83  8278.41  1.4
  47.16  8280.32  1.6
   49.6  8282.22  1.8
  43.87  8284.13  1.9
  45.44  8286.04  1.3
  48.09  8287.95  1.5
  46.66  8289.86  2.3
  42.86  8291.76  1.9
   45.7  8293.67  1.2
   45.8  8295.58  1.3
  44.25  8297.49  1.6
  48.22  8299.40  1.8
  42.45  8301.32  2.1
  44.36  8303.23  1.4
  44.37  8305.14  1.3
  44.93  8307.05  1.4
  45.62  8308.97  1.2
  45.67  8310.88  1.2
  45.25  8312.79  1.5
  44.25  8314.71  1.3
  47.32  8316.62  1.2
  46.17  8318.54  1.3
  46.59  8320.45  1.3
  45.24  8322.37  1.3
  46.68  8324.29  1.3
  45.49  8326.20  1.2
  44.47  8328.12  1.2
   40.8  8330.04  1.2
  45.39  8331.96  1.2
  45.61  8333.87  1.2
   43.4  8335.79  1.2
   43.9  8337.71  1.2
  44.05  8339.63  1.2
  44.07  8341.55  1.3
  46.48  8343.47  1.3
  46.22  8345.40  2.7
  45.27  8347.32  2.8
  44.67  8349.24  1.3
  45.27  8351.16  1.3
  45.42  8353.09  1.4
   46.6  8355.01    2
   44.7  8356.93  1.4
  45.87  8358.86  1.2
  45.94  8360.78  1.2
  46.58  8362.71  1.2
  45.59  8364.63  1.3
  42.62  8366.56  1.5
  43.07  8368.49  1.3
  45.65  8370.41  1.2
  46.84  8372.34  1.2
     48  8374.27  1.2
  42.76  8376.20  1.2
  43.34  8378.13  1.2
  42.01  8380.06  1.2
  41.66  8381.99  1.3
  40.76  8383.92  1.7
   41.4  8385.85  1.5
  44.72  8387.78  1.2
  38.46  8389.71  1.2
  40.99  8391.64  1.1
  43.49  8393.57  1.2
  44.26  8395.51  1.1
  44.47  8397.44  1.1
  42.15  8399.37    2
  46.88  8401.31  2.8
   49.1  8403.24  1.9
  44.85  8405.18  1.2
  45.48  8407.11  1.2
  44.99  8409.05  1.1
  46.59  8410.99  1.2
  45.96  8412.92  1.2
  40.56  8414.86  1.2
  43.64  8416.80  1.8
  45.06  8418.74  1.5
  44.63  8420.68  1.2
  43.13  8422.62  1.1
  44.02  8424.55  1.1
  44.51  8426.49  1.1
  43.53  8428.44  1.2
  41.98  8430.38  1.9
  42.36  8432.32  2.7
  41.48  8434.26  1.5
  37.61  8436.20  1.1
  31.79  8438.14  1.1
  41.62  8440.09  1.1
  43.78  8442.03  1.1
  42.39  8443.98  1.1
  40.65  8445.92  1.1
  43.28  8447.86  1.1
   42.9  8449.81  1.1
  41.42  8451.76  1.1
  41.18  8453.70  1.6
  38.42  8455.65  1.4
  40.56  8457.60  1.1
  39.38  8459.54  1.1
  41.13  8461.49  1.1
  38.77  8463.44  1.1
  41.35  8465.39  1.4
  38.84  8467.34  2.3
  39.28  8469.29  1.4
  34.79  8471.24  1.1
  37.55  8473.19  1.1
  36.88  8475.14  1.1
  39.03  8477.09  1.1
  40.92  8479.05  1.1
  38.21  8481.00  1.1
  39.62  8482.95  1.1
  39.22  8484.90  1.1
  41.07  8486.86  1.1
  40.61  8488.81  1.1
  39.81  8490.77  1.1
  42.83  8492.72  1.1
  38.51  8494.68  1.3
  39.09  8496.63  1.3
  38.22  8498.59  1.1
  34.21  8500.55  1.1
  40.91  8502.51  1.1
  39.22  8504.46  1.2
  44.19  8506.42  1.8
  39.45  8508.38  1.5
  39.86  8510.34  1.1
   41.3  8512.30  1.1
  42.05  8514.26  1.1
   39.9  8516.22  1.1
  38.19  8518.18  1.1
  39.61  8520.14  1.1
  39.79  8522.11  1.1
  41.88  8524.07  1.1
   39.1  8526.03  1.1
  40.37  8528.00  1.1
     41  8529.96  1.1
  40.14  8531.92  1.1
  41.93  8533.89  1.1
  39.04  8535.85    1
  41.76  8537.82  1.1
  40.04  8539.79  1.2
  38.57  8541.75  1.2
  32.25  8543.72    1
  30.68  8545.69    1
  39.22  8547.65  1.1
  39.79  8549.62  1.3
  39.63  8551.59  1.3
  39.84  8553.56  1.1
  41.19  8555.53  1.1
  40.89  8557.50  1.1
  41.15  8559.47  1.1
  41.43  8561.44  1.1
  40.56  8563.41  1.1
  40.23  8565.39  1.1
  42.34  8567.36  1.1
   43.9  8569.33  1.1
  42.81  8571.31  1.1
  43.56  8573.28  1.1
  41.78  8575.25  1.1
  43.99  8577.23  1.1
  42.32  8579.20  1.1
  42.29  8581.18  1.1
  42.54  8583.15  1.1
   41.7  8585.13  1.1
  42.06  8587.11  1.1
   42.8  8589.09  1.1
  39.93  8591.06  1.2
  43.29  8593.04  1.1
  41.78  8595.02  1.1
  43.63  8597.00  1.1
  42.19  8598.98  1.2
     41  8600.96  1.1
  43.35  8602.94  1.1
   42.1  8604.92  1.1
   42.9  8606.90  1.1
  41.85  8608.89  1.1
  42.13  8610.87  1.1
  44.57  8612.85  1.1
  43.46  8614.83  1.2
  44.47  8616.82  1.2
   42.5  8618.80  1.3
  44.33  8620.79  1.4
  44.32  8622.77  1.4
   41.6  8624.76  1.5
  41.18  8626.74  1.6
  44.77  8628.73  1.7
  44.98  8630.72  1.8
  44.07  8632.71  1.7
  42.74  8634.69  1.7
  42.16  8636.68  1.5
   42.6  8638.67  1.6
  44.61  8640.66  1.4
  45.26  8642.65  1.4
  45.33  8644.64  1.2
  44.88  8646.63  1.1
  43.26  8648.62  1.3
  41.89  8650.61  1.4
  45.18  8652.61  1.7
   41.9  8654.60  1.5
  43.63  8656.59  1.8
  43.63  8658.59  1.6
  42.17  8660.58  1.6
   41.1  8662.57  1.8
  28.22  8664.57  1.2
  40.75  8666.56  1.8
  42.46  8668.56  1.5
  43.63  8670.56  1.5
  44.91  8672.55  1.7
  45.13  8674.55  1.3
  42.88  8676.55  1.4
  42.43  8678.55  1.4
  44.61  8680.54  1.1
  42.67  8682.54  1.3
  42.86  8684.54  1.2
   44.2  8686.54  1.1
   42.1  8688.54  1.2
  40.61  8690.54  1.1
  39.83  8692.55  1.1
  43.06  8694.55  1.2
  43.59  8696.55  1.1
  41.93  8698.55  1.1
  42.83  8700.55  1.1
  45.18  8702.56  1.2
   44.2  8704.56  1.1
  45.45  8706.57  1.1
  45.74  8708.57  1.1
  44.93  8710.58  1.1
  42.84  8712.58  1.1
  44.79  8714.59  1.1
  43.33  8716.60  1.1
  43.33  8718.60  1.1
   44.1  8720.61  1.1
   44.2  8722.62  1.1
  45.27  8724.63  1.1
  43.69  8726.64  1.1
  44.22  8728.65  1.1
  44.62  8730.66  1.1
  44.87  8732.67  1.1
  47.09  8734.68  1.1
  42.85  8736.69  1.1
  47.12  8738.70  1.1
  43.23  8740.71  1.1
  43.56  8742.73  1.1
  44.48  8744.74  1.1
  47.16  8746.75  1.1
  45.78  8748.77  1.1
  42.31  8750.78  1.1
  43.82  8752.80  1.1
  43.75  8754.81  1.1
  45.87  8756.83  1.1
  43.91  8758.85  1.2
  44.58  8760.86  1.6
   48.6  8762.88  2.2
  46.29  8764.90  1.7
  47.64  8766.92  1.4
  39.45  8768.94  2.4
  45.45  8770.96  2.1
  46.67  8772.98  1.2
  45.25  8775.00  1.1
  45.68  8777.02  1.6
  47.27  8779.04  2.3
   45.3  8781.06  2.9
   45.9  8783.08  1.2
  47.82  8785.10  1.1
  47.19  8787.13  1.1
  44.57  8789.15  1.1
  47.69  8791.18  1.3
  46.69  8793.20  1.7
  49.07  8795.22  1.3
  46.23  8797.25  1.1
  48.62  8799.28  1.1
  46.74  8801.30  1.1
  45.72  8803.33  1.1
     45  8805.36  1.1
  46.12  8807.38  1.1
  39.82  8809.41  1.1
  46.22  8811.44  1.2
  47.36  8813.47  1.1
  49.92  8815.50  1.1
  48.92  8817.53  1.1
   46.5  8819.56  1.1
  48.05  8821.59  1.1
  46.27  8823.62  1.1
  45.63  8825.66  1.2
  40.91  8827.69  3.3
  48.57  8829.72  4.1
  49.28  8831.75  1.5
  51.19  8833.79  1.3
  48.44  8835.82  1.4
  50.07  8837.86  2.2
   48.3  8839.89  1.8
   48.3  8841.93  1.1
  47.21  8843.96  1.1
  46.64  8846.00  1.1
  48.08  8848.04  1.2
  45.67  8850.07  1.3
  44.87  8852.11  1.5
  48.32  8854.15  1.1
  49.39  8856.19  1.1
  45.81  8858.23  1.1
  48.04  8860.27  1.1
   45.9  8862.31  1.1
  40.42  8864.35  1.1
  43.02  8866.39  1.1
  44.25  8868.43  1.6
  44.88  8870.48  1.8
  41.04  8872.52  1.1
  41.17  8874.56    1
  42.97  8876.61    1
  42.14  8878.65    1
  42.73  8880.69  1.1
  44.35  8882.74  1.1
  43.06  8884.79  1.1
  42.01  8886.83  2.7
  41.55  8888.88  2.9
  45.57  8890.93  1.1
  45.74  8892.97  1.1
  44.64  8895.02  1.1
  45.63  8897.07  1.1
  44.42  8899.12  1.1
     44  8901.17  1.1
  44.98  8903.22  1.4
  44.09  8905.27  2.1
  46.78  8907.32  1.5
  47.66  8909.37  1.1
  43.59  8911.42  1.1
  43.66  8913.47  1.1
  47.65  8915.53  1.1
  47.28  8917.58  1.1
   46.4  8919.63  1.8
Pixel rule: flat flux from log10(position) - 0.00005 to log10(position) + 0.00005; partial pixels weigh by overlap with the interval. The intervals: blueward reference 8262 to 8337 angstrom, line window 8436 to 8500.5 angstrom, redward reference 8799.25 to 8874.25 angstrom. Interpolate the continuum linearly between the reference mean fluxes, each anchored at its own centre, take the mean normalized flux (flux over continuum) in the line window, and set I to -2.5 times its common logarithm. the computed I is 0.16 mag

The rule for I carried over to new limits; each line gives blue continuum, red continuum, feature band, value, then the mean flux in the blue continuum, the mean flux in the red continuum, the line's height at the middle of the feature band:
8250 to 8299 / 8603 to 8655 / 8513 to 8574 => 0.11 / 46.6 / 43.4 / 44.2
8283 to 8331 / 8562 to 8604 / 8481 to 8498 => 0.09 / 45.2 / 42.3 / 43.3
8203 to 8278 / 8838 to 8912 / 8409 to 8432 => 0.05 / 46.3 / 45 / 45.9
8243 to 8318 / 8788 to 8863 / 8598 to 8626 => 0.09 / 46.3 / 47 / 46.8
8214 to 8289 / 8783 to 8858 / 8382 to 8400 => 0.11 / 46.6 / 47.1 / 46.7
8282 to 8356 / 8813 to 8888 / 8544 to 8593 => 0.11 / 45.3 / 45.9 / 45.6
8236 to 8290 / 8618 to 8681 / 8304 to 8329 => 0.02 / 46.9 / 42.9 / 46.4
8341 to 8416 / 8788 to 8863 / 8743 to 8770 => 0.04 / 44.5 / 47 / 46.6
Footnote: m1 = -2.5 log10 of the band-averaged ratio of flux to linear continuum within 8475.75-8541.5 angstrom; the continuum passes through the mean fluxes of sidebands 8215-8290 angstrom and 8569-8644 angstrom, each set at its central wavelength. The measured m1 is 0.102 mag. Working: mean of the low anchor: 46.6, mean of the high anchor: 42.9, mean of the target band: 40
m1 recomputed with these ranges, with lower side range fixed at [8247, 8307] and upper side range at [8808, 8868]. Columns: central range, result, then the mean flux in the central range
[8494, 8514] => 0.18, 39.6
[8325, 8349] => 0.04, 44.6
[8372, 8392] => 0.09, 42.7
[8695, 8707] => 0.07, 43.8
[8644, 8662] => 0.08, 43.5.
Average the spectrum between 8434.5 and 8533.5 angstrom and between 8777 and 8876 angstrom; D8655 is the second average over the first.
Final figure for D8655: 1.16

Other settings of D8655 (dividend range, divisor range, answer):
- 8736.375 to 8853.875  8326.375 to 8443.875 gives 1.05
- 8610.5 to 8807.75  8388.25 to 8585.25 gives 1.08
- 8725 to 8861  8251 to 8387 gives 1.02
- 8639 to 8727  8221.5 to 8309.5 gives 0.93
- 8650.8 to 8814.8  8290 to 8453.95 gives 1.01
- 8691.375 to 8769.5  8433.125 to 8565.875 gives 1.12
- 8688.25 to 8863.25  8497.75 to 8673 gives 1.10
